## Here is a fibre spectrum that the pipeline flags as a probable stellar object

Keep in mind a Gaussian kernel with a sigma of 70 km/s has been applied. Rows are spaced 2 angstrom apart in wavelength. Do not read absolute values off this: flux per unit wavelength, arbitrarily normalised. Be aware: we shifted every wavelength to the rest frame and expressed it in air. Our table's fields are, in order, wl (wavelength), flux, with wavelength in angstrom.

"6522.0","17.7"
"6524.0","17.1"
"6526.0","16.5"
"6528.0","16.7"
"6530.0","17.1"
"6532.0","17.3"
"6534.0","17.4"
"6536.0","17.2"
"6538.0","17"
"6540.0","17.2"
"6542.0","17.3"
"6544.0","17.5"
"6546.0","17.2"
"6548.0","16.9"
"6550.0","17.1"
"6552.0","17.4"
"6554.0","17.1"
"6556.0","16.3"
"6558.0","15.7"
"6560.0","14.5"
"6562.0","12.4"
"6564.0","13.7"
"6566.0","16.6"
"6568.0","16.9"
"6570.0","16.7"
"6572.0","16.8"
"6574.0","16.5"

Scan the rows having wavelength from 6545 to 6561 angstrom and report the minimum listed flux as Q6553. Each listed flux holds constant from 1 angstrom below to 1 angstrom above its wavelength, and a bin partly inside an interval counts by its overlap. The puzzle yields 14.5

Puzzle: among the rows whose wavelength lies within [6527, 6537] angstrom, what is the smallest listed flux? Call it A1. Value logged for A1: 16.7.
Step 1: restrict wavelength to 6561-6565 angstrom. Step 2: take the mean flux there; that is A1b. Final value 13.1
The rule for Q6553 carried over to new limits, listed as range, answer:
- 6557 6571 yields 12.4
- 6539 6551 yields 16.9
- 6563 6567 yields 13.7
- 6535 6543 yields 17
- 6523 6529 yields 16.5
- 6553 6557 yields 16.3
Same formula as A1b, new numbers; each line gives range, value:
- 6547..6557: 17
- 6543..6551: 17.2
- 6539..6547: 17.3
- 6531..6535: 17.4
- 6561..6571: 15.3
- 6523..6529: 16.8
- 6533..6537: 17.3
